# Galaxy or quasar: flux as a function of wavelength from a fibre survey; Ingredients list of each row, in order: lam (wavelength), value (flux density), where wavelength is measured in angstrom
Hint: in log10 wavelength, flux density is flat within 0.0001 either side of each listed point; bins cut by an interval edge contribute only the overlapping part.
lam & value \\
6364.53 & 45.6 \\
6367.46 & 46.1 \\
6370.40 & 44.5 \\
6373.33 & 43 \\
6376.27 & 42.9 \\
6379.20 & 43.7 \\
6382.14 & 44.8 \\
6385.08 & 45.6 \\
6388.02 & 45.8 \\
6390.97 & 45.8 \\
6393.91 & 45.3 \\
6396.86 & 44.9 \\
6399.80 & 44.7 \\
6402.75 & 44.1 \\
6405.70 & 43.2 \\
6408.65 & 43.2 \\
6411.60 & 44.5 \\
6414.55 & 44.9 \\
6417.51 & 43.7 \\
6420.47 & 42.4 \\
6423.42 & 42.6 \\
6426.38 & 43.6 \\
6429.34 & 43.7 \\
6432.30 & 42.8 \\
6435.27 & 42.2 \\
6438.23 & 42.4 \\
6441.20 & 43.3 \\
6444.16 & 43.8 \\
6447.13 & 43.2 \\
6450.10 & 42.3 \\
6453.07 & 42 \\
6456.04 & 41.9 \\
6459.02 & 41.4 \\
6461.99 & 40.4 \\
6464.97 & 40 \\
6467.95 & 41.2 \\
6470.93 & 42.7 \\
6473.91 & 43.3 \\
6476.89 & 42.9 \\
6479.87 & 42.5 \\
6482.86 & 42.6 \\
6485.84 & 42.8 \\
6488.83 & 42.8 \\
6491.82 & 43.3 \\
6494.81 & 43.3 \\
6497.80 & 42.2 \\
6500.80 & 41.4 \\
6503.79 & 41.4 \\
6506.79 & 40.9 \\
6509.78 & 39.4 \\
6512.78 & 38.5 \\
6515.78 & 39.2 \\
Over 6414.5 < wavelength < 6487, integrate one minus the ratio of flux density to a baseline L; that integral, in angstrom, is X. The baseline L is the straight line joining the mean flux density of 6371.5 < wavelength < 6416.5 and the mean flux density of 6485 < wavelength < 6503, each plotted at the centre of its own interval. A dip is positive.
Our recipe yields 1.4 angstrom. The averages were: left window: 44.4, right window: 42.6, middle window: 42.5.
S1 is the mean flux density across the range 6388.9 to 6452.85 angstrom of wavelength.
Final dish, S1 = 43.6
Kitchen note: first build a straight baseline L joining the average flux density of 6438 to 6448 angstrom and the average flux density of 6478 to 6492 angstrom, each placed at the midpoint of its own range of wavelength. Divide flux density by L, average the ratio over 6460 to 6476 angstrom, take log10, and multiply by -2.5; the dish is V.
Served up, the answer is 0.04 mag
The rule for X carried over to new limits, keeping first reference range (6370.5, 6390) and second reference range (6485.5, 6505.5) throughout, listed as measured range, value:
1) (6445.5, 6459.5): 0.3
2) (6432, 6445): 0.2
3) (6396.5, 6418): -0.1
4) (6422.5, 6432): 0.1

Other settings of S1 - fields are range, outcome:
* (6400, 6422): 43.8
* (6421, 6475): 42.4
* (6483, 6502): 42.6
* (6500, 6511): 40.8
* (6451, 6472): 41.4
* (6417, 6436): 43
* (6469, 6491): 42.8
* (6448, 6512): 41.9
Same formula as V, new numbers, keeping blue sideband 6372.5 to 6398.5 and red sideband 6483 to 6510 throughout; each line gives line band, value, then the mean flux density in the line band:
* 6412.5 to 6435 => 0.01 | 43.3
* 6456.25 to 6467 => 0.06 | 40.8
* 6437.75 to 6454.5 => 0.01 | 42.9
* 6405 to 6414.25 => 0.01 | 43.9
